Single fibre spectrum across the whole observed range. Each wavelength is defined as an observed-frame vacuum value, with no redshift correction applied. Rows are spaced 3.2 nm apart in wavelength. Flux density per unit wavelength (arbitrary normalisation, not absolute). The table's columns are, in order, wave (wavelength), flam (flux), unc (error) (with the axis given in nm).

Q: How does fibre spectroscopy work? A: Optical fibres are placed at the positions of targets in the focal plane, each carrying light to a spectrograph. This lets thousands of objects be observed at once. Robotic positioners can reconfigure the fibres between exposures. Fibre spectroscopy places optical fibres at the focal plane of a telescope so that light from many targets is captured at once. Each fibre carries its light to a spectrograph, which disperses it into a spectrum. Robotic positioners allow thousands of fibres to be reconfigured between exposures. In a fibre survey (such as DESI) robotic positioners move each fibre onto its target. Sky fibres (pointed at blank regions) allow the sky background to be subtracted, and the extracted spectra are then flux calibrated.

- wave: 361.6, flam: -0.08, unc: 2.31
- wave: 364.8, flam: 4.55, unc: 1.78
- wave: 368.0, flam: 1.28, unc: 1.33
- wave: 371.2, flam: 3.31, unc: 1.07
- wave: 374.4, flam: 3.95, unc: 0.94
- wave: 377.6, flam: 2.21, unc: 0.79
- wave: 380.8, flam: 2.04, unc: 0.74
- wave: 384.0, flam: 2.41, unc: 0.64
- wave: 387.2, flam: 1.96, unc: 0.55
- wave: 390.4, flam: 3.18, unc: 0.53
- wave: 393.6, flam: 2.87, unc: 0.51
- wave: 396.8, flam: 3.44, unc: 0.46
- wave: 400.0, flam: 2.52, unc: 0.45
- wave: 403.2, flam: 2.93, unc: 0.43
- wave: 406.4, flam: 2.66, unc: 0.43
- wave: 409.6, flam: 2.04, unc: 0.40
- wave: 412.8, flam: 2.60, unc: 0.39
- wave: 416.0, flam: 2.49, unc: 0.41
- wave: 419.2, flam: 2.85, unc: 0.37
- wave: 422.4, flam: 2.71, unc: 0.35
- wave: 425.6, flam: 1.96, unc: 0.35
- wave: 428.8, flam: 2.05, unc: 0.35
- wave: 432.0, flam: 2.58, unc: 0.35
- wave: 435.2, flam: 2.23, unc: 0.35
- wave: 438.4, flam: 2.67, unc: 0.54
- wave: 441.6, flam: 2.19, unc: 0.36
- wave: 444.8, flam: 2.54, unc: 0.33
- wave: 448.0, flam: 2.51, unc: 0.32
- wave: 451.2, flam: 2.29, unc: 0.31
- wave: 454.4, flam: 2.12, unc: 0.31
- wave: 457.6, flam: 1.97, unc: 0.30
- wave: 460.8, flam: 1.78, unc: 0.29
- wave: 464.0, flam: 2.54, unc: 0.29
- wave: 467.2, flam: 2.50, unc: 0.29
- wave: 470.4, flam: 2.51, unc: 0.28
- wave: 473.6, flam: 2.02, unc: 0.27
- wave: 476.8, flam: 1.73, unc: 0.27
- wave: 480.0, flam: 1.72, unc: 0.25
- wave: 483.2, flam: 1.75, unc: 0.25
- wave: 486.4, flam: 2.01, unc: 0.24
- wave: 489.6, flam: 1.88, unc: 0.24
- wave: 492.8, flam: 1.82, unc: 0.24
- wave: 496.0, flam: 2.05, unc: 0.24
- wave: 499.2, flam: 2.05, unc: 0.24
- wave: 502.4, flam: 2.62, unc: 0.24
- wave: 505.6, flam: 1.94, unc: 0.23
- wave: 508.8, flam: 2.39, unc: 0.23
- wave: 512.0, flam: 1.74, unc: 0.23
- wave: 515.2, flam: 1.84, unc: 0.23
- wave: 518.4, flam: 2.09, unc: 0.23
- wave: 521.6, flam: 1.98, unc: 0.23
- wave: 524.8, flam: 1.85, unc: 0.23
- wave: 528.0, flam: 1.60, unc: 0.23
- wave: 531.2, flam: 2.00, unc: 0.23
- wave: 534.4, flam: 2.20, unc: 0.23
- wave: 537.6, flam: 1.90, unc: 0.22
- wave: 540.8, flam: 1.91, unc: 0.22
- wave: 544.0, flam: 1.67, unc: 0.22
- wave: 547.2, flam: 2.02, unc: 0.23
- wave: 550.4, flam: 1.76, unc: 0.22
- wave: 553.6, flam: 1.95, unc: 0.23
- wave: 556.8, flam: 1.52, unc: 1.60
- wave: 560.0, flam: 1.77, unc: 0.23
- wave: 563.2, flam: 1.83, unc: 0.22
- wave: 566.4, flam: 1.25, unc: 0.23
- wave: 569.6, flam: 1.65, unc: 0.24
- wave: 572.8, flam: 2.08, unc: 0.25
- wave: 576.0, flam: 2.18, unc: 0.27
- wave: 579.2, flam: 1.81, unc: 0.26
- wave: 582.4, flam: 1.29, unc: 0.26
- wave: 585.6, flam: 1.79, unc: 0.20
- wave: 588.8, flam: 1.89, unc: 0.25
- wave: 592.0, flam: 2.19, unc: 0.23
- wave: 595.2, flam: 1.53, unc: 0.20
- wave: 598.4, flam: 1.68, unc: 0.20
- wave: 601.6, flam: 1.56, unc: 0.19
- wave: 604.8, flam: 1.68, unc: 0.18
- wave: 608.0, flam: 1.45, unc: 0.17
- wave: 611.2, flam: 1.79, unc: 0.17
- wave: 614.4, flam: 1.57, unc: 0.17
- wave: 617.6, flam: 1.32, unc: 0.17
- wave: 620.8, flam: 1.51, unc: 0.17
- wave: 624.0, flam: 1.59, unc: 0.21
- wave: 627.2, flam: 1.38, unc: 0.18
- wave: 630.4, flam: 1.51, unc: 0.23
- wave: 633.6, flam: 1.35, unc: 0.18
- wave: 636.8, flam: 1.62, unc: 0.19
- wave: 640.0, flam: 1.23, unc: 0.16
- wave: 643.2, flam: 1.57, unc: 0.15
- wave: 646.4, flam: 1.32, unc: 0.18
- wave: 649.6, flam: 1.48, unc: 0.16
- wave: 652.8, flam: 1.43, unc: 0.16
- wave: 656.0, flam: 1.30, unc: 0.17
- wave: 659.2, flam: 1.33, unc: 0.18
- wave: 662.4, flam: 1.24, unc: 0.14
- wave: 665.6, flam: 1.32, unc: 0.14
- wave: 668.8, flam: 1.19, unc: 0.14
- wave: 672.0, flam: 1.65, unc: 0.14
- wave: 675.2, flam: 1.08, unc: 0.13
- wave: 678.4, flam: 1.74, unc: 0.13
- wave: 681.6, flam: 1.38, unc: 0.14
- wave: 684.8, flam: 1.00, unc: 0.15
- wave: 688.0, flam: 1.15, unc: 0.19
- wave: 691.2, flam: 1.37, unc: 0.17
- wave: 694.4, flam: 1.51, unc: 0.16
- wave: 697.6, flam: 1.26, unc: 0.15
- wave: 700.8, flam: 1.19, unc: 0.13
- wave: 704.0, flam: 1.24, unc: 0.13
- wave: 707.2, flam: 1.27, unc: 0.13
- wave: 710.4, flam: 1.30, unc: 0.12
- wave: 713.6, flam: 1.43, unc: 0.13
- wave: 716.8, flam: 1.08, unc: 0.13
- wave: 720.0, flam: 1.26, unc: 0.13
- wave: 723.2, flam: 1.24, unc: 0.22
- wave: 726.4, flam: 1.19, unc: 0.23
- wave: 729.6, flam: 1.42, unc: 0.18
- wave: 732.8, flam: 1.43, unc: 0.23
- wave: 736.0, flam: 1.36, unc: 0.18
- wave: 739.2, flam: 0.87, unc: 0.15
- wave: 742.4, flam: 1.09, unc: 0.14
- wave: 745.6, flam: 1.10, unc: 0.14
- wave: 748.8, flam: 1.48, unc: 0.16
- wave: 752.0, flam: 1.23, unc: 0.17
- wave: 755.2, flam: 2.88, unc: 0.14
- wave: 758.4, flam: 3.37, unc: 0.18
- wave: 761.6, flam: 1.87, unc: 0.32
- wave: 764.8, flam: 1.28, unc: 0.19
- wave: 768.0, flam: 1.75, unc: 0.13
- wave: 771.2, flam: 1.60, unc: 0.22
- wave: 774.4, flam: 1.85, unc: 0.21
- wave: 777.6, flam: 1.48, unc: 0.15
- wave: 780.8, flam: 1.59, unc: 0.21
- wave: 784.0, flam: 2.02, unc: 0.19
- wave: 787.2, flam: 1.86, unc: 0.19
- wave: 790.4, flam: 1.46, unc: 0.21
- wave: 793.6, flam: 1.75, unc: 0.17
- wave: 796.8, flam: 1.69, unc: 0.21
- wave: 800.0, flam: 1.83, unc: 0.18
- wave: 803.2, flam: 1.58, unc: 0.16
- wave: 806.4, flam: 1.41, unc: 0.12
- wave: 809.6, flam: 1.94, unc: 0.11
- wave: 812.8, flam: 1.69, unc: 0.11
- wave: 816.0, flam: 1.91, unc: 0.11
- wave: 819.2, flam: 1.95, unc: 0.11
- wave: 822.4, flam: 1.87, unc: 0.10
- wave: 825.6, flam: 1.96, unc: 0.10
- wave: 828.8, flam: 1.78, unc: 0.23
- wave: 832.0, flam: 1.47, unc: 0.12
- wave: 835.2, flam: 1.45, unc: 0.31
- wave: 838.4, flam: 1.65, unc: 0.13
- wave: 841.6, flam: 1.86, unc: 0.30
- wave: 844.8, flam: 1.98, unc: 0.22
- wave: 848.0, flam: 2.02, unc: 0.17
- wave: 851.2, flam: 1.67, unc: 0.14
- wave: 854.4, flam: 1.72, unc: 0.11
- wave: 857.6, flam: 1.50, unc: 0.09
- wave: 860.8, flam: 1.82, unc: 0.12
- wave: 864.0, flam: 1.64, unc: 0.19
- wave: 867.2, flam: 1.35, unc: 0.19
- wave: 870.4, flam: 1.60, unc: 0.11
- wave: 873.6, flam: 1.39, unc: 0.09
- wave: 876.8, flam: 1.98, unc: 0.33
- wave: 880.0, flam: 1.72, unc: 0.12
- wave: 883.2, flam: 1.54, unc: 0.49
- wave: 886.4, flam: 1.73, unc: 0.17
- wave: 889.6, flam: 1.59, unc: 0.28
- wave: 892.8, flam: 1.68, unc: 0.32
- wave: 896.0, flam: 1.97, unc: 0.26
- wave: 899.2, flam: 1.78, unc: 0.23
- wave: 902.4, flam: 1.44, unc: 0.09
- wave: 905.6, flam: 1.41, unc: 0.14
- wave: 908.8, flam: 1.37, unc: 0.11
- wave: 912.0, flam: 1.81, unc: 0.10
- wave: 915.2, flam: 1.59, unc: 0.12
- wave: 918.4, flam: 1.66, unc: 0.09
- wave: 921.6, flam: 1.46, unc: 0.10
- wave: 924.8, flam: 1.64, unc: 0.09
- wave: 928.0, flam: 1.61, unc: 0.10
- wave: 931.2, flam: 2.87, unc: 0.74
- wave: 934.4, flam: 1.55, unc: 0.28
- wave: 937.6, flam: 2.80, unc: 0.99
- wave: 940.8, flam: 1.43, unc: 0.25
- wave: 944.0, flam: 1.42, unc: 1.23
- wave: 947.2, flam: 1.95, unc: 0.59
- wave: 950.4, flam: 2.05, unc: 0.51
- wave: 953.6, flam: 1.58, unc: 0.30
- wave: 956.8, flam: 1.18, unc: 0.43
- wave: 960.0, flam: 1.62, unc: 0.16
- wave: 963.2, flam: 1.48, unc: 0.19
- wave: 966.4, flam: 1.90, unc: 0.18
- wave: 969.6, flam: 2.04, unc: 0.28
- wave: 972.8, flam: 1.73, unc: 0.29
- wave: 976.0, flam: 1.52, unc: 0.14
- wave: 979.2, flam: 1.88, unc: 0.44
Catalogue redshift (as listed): 1.03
